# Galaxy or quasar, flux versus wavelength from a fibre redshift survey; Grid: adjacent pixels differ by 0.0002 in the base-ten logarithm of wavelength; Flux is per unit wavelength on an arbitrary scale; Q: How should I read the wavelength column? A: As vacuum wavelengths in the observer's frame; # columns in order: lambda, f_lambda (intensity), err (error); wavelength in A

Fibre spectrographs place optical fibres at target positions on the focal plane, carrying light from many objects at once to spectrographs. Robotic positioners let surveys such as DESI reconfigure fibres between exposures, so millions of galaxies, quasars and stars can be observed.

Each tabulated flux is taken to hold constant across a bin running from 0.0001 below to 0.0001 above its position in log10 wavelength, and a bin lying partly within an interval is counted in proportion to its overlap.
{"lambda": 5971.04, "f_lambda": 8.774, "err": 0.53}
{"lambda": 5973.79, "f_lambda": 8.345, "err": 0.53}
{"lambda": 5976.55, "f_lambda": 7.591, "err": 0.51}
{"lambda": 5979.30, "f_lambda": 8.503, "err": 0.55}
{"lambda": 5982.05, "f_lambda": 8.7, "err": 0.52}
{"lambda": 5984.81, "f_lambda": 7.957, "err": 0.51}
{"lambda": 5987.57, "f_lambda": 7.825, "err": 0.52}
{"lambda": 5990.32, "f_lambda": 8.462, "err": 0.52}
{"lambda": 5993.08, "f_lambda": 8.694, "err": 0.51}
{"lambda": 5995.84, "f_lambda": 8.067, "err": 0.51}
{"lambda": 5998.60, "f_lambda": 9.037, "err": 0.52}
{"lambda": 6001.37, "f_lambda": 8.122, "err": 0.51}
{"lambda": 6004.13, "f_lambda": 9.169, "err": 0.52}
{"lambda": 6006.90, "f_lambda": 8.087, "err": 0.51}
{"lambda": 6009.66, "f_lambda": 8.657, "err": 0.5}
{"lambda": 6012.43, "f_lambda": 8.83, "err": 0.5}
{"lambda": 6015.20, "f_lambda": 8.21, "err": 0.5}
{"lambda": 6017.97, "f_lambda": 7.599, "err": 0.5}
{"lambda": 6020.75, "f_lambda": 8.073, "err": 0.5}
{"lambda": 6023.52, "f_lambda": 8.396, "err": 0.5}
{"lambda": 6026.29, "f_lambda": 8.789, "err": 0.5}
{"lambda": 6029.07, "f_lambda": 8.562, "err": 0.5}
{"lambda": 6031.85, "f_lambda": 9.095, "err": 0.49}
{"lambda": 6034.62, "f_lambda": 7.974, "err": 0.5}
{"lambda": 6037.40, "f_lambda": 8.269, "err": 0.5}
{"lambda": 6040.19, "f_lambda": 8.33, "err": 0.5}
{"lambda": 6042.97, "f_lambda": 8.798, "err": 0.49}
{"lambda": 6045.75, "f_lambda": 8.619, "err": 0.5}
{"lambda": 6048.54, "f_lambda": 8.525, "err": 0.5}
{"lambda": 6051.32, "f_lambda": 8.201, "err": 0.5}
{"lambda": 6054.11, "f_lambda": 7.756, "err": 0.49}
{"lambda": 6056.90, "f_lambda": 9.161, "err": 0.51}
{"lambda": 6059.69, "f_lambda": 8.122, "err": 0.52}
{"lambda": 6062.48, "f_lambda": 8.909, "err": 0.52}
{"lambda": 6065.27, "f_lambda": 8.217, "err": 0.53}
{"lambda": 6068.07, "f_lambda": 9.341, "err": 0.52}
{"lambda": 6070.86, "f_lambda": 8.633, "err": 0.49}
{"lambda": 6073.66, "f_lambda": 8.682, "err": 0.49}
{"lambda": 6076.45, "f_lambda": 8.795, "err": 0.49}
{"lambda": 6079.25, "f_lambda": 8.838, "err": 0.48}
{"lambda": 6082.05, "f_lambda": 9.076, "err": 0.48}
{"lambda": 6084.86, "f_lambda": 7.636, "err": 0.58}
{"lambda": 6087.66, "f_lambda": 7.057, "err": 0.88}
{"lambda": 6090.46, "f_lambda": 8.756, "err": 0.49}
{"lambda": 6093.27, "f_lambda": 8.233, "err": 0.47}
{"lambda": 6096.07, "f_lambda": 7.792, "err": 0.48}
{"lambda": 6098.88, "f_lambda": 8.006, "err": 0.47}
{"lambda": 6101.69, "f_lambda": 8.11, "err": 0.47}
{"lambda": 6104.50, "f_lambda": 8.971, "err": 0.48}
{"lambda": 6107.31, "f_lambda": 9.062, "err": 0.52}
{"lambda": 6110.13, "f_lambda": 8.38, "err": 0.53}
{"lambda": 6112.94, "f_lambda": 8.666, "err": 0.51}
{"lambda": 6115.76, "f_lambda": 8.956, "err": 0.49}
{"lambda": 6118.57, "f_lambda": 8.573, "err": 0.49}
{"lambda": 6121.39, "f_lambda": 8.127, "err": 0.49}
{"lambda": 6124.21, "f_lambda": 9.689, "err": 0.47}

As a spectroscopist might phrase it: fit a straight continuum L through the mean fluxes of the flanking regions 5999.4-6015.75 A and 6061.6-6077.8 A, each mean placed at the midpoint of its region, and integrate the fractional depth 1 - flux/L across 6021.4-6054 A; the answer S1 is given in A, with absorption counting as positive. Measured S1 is 0.7 A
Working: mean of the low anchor 8.55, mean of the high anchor 8.76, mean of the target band 8.47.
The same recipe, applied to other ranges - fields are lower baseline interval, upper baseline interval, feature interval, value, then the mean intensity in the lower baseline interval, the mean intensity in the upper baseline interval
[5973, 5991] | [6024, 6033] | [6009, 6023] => 0.6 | 8.18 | 8.76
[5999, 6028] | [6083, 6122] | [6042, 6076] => -0.9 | 8.42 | 8.32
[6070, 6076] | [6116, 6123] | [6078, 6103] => 1.3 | 8.69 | 8.5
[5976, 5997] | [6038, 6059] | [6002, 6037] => -0.3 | 8.25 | 8.46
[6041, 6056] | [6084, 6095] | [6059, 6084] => -1.8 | 8.4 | 7.94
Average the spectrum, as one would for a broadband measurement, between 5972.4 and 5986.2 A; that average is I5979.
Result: 8.21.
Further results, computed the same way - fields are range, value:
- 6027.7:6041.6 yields 8.45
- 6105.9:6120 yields 8.73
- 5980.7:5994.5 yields 8.33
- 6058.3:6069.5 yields 8.65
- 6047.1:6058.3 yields 8.41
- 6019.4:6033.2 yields 8.58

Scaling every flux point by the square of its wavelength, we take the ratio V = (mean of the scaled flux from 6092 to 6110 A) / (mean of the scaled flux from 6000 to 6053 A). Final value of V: 1.02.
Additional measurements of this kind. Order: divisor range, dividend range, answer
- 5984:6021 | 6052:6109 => 1.04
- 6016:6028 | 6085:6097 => 0.99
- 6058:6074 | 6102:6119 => 1.02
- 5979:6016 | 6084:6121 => 1.02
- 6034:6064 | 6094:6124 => 1.03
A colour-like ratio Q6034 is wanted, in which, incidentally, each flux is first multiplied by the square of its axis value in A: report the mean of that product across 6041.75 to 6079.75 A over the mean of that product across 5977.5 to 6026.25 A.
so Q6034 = 1.0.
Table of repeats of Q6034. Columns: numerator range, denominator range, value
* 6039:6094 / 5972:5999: 1.05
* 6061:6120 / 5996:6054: 1.03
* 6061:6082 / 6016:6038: 1.07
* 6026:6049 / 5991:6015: 1.01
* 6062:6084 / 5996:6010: 1.05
